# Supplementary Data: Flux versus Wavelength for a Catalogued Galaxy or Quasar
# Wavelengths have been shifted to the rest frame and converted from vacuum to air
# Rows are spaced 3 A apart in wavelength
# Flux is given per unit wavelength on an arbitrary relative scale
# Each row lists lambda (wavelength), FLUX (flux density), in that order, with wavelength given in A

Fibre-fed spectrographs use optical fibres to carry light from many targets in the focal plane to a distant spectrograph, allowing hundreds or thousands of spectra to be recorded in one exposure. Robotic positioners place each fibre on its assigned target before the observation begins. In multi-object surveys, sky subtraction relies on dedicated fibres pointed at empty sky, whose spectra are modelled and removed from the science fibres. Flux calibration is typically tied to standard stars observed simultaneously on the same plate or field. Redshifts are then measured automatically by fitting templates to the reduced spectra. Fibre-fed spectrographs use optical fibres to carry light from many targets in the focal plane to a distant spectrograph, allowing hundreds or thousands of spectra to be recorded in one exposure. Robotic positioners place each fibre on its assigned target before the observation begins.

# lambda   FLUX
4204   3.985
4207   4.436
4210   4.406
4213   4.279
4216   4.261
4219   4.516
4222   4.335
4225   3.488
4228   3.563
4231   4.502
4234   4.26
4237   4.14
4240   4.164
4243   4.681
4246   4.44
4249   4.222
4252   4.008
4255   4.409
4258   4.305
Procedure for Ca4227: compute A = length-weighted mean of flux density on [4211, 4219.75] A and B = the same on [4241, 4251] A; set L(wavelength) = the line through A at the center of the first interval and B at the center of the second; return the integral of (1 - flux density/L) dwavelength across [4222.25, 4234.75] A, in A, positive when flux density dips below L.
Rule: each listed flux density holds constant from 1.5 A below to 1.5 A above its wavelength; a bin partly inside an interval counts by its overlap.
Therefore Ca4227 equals 1.14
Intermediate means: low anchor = 4.34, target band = 3.97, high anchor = 4.41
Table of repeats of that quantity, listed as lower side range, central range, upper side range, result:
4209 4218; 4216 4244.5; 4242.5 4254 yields 0.85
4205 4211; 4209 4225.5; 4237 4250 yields 0.47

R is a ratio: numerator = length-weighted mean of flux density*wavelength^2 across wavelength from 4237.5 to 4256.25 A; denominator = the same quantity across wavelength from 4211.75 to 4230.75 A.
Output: 1.06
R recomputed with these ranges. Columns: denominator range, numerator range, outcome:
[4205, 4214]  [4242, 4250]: 1.04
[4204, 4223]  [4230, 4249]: 1.01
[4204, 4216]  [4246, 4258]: 1.01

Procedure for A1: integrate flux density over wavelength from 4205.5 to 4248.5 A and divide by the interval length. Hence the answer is 4.25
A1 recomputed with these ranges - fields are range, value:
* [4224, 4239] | 4.01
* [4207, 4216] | 4.34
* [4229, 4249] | 4.33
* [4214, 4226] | 4.18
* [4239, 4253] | 4.32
